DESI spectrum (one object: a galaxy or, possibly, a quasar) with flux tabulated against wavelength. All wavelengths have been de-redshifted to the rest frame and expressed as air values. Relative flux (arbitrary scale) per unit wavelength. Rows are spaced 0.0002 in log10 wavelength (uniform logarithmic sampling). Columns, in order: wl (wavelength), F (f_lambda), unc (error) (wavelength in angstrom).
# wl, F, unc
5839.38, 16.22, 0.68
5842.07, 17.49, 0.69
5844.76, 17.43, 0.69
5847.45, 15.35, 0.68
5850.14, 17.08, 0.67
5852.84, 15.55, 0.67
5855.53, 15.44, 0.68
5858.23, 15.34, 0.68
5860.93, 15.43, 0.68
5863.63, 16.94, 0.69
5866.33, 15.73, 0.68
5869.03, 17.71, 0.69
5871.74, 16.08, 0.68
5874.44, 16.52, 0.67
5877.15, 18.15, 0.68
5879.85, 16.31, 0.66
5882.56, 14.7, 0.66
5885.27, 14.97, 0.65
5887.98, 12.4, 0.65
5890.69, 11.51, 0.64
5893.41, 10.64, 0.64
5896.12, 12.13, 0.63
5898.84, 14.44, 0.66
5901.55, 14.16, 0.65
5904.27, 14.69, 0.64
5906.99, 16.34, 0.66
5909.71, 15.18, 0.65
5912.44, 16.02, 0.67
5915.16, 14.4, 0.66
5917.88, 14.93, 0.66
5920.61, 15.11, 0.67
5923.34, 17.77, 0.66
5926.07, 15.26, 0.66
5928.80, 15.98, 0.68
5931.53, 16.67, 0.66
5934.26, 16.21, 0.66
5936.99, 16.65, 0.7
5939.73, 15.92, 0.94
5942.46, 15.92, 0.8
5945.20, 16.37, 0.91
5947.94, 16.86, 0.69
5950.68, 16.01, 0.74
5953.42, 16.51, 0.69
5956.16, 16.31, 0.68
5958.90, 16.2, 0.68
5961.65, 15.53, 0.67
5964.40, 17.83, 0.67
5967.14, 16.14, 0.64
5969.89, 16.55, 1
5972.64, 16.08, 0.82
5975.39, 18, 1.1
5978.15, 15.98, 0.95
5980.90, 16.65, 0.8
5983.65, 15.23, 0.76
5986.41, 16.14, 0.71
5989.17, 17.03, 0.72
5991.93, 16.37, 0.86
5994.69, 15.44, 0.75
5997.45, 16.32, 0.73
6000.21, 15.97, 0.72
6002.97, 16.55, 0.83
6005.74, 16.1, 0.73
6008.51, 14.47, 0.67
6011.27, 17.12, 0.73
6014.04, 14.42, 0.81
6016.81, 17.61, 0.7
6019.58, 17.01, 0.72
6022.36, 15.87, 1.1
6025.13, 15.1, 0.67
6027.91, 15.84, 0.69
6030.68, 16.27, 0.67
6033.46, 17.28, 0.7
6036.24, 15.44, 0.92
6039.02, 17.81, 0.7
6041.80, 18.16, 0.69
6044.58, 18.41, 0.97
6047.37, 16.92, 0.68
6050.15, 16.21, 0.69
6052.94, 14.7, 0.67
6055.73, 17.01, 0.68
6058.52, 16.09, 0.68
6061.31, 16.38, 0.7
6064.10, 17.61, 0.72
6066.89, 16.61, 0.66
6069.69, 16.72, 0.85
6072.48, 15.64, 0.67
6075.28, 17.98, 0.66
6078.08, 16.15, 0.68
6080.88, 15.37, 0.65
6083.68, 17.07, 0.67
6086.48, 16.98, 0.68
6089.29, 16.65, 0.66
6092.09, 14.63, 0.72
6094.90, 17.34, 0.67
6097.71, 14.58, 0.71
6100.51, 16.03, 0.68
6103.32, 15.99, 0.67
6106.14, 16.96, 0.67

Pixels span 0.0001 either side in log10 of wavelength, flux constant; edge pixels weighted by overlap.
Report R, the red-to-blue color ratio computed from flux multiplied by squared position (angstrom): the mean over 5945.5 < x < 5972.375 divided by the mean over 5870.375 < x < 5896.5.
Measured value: 1.17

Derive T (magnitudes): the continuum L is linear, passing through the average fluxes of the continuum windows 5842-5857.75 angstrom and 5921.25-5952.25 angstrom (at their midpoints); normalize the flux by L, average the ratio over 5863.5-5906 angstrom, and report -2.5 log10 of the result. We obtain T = 0.11 mag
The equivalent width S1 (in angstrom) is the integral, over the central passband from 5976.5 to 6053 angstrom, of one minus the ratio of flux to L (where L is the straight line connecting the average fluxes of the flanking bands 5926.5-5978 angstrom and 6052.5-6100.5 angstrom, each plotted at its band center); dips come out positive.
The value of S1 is 0.18 angstrom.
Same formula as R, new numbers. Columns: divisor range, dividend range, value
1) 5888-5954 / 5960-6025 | 1.10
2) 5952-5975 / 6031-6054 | 1.05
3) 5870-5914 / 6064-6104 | 1.19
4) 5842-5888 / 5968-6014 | 1.05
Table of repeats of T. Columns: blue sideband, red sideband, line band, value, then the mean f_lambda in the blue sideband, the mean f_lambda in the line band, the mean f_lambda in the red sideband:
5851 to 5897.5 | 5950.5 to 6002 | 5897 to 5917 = 0.04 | 15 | 15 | 16.3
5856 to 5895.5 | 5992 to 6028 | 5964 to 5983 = -0.06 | 15.1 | 16.6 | 16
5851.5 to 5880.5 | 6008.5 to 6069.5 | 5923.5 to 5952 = 0.01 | 16.3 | 16.3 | 16.5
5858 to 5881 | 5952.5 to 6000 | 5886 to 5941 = 0.11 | 16.5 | 14.8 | 16.4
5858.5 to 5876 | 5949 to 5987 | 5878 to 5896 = 0.21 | 16.4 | 13.5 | 16.4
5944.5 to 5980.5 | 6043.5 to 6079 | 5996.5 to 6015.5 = 0.05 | 16.5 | 15.8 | 16.6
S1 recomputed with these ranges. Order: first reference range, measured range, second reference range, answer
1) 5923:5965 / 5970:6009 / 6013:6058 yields 0.5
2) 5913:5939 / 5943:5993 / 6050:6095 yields -1.2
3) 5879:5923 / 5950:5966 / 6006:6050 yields -1.2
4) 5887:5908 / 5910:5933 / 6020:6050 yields -3.1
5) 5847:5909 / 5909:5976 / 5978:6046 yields -1.9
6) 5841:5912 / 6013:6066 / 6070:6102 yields -1.7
